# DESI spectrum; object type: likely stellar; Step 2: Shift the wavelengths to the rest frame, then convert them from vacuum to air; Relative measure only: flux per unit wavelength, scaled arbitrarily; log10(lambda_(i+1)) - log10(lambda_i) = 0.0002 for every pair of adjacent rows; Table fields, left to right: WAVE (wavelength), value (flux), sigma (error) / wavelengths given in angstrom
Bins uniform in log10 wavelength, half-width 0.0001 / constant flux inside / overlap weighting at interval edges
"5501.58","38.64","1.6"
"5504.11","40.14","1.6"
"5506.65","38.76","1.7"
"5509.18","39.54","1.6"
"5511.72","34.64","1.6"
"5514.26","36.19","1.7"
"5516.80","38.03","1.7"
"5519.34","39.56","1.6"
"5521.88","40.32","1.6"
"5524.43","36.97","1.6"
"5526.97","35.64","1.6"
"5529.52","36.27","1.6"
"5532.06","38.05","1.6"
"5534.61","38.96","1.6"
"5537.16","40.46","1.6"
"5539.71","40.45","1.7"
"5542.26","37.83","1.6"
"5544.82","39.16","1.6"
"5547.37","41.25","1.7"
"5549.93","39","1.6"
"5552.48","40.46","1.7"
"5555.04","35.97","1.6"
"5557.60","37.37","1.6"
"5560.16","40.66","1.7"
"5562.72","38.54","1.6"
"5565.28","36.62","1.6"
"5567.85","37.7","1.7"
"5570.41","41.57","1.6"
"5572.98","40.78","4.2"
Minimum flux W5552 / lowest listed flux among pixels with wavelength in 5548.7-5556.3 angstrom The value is 35.97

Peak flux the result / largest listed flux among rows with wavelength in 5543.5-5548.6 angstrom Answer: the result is 41.25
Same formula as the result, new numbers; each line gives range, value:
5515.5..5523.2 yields 40.32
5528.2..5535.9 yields 38.96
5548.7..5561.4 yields 40.66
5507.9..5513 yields 39.54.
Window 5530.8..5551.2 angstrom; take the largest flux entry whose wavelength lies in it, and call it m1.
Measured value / 41.25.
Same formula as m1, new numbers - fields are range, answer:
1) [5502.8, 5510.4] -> 40.14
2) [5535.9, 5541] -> 40.46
